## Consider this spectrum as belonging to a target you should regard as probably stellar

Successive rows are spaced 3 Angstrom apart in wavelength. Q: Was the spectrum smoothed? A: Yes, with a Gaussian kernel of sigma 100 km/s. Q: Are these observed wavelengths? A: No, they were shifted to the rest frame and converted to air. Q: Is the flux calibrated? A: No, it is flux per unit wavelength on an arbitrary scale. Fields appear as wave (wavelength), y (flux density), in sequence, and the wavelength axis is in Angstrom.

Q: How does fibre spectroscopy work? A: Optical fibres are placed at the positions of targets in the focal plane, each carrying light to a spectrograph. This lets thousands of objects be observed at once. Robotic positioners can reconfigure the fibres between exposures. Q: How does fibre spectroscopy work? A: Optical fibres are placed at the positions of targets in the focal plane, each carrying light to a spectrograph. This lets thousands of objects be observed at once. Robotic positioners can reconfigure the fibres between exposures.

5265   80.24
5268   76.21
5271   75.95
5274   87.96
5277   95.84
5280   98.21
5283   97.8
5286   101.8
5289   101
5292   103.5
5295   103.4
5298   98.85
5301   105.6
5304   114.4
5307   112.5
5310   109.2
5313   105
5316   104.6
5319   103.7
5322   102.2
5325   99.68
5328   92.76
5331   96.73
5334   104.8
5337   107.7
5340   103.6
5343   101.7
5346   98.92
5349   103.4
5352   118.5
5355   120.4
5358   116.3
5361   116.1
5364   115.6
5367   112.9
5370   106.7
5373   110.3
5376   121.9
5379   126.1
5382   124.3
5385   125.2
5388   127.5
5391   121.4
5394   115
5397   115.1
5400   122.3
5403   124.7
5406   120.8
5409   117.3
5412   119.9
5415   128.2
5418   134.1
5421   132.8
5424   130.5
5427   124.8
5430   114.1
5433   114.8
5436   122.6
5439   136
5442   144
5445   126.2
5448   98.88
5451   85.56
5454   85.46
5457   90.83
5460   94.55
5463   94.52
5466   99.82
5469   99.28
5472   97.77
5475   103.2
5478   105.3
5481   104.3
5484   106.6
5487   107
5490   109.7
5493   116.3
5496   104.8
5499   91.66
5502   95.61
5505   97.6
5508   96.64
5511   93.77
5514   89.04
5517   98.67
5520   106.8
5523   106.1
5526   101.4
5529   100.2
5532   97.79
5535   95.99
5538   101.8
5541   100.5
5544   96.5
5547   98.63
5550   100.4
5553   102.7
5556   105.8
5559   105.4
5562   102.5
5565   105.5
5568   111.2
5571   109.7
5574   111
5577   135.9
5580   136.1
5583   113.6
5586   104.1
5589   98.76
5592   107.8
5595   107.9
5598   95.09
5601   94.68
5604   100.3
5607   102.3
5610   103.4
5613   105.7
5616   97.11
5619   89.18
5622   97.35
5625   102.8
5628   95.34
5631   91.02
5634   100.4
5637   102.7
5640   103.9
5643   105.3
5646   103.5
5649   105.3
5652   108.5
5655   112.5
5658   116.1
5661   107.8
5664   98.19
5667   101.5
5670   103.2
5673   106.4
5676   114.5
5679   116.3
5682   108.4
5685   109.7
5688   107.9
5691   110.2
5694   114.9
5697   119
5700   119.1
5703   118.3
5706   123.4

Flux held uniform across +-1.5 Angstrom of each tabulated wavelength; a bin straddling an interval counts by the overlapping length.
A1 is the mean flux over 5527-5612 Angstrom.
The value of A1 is 105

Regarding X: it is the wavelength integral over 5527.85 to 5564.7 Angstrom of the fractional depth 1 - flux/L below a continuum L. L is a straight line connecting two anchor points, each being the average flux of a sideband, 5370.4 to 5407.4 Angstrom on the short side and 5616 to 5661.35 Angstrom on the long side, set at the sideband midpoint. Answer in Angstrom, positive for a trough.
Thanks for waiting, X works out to 2.8 Angstrom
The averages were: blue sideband 121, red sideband 102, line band 101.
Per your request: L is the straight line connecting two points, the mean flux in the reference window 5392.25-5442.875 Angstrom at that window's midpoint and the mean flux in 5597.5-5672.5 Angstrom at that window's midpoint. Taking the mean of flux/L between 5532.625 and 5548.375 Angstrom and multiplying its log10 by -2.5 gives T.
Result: 0.13 mag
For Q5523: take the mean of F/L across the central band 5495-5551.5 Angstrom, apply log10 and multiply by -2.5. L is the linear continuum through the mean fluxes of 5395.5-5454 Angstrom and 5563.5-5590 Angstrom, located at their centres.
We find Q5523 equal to 0.18 mag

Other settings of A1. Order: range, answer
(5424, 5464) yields 111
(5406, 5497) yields 112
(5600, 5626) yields 99.2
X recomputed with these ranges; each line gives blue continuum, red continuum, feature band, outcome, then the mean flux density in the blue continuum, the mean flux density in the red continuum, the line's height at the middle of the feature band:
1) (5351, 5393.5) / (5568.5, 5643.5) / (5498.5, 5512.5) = 1.9 Angstrom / 119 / 105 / 111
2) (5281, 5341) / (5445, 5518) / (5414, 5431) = -4.6 Angstrom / 103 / 99.2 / 101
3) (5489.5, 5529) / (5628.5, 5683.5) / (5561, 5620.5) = -1.9 Angstrom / 100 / 106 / 103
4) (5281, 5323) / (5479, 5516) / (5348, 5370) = -2.3 Angstrom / 104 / 101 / 104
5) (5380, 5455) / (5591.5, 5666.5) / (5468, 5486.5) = 2.0 Angstrom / 121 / 102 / 115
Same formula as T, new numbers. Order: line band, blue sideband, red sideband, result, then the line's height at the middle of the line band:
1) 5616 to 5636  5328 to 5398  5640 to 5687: 0.13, 108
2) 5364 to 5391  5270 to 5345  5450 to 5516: -0.19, 100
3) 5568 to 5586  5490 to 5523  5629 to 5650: -0.18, 101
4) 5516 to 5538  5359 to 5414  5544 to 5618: 0.09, 110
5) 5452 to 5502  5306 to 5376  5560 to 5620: 0.07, 107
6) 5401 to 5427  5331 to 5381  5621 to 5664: -0.15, 110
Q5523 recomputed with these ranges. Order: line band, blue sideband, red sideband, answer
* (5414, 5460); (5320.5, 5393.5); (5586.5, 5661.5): -0.08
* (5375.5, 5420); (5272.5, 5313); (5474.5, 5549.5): -0.21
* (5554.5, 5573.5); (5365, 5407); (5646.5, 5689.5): 0.05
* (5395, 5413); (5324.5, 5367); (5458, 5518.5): -0.15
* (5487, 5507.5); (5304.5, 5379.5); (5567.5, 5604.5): 0.07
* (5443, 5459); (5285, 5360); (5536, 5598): 0.08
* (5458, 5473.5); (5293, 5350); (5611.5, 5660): 0.07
